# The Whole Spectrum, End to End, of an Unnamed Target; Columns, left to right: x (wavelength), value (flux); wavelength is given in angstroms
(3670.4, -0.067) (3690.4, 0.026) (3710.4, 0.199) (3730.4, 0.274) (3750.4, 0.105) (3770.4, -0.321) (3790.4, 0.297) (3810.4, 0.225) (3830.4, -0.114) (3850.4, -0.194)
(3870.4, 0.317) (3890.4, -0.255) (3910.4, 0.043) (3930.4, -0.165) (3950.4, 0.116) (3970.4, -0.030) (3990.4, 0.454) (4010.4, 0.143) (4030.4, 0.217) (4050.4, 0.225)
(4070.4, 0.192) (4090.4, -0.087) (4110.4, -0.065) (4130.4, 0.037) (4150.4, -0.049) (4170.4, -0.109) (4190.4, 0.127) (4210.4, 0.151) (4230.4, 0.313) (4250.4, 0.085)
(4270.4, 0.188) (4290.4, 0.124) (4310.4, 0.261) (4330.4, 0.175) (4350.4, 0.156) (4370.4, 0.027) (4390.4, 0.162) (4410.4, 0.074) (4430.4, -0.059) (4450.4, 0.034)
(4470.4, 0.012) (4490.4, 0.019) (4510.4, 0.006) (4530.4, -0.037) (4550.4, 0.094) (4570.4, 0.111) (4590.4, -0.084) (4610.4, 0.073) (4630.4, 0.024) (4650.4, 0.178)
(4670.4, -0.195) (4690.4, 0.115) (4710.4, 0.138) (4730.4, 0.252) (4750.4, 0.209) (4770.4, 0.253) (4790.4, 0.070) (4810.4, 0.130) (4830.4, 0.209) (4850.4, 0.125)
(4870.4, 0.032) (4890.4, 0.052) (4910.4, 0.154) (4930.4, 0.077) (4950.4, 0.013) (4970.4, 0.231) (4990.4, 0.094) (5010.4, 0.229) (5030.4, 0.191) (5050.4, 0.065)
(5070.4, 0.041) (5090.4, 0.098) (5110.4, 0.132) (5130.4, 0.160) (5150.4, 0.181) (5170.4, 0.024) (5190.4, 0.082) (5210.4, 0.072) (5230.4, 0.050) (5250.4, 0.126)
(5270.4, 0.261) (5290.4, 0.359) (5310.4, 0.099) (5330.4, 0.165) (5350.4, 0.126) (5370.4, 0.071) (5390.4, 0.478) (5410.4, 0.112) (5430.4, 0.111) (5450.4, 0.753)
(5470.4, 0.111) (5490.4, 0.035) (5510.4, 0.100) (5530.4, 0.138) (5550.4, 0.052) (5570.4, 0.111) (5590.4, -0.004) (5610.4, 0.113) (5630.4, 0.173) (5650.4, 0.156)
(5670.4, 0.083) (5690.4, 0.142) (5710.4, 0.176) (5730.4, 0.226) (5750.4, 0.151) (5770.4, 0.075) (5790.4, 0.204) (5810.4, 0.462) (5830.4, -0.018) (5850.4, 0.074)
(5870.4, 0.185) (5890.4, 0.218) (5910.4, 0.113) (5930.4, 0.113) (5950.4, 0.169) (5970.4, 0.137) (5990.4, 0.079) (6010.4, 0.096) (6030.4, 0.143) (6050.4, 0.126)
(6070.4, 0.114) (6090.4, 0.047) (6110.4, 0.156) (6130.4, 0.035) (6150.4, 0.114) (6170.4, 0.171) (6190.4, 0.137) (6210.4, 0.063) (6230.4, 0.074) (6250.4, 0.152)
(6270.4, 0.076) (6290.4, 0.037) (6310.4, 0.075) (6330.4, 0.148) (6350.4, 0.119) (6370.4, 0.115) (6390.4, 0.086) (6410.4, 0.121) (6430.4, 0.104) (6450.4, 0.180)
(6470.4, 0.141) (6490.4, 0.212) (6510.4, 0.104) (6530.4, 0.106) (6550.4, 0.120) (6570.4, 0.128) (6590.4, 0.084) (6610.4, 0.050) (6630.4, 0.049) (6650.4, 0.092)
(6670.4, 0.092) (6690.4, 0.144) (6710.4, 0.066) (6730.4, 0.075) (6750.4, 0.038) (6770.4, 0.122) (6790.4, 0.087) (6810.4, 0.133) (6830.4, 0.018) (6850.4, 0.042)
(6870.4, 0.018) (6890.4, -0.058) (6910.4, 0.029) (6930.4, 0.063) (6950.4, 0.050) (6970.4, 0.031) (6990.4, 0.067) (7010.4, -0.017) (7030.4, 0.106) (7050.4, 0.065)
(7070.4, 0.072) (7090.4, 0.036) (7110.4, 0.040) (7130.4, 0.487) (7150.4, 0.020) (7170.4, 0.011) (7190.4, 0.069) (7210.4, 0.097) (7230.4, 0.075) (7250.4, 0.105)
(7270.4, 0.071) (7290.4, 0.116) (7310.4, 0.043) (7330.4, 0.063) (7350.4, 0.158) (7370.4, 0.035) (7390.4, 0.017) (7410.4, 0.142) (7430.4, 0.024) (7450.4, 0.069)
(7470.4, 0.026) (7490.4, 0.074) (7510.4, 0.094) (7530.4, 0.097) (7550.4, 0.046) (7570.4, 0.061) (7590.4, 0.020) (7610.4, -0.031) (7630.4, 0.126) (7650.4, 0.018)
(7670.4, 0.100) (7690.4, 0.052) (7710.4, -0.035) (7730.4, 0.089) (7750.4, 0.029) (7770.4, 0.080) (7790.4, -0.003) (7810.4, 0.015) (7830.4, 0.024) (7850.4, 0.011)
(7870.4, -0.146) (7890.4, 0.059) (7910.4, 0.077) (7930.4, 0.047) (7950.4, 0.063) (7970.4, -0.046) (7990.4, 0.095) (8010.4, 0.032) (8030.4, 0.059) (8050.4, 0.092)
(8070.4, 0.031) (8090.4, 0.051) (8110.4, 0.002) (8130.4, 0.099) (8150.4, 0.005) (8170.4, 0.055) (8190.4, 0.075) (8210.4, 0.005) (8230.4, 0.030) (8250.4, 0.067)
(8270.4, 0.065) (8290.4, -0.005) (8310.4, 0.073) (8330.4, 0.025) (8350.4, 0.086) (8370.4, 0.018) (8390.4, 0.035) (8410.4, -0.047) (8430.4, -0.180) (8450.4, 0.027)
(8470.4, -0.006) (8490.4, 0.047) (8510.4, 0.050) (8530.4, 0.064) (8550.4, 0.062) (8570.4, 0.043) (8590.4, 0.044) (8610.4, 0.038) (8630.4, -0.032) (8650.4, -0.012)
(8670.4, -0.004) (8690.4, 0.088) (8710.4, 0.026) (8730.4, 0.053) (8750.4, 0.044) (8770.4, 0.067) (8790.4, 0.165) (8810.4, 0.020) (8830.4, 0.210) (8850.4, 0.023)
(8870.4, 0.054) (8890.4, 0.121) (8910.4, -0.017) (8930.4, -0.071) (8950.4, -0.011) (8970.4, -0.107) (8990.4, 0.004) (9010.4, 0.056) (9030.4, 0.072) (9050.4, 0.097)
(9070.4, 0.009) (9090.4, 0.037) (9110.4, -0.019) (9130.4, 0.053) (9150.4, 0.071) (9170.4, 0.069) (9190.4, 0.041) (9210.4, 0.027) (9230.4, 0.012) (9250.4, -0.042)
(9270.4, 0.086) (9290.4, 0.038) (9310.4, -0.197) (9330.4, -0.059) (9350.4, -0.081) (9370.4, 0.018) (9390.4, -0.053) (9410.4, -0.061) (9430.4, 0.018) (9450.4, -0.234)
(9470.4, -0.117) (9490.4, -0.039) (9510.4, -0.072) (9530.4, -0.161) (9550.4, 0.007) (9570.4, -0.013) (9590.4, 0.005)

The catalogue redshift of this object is 0.09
